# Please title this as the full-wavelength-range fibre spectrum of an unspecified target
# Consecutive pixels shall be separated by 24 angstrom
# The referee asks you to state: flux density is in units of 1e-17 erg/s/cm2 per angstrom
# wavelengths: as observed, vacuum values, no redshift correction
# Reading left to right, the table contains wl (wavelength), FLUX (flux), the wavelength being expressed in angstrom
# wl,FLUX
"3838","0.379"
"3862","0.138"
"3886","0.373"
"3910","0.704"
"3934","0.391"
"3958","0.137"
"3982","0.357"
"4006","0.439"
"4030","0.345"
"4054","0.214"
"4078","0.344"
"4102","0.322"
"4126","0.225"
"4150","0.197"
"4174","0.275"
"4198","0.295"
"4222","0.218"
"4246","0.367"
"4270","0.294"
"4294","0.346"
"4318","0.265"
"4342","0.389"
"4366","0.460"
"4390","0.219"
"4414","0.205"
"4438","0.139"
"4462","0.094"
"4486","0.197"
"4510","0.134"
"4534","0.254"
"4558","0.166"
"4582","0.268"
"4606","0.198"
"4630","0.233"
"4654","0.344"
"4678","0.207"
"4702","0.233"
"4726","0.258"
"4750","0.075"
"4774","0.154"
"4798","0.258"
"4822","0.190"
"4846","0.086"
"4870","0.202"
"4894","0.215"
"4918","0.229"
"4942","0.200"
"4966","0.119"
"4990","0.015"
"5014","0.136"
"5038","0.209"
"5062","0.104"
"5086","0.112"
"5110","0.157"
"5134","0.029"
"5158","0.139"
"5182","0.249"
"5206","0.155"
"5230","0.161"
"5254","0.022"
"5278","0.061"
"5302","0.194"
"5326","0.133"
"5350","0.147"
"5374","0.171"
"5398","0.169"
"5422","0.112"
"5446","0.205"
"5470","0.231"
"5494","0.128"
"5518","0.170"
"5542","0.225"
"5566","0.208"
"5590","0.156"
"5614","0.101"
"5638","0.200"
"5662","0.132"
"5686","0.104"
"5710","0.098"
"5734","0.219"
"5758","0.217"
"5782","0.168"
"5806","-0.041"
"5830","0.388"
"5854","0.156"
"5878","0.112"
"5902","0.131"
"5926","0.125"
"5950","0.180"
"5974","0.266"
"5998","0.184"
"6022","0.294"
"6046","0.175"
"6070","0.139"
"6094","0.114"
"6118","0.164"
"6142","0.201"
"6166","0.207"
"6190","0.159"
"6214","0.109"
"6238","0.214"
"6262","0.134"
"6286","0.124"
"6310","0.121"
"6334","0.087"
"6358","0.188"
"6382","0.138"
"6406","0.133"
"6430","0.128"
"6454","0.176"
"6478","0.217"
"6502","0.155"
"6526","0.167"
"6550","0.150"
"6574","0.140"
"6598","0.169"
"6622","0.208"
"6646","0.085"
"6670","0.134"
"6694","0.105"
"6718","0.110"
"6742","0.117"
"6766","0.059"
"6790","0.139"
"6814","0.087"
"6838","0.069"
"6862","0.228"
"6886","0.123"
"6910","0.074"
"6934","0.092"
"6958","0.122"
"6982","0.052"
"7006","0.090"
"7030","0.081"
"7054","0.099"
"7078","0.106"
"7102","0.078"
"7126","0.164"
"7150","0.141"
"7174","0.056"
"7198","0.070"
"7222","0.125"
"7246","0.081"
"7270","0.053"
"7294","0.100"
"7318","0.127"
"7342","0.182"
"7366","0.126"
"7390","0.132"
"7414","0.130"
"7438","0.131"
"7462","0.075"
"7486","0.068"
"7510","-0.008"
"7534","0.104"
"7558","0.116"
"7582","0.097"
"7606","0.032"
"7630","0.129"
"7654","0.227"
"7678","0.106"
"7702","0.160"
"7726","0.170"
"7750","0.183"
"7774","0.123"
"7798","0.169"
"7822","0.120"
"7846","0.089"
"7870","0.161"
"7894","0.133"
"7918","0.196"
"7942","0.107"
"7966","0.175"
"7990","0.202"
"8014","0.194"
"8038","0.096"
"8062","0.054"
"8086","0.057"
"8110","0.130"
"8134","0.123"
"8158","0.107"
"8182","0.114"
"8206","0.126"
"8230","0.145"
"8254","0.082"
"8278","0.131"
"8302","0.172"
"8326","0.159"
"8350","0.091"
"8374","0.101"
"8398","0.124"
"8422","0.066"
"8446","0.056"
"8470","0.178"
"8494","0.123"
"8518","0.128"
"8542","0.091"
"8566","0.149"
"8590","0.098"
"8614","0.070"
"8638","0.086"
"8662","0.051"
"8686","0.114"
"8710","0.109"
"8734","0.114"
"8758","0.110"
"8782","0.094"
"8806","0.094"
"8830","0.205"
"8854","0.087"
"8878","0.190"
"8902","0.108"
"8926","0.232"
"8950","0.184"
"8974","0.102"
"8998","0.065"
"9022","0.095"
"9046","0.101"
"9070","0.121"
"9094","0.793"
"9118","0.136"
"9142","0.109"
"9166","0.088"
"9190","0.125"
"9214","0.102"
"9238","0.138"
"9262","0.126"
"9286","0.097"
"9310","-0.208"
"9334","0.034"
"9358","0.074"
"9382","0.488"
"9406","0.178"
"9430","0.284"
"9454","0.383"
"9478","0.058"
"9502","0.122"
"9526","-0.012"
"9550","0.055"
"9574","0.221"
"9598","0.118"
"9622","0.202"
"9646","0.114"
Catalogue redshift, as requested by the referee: 1.439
